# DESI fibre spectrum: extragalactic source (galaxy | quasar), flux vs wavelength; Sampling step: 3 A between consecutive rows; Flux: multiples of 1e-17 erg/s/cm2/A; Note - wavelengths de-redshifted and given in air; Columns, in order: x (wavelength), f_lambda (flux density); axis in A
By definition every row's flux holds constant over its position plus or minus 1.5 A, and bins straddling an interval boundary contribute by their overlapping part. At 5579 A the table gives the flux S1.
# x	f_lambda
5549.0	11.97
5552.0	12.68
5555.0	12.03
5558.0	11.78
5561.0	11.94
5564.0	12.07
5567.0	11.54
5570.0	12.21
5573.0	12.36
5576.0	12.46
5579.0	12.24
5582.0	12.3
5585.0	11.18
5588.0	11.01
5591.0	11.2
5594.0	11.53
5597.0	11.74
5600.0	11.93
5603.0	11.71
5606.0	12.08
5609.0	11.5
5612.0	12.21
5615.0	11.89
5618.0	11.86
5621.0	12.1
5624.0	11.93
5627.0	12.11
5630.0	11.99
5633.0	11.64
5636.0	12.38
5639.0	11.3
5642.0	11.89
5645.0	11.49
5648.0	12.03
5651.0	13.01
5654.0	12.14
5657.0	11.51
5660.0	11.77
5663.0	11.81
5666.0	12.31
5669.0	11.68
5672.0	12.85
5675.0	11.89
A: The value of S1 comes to 12.24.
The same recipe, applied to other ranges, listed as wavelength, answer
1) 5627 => 12.11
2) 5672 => 12.85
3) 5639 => 11.3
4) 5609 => 11.5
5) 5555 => 12.03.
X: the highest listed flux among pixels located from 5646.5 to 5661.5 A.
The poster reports 13.01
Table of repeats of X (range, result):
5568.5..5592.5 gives 12.46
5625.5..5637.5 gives 12.38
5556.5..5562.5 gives 11.94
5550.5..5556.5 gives 12.68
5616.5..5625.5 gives 12.1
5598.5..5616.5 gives 12.21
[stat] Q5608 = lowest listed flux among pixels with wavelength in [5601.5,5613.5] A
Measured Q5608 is 11.5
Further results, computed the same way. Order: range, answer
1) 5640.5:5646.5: 11.49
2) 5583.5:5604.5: 11.01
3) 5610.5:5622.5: 11.86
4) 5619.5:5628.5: 11.93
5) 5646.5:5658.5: 11.51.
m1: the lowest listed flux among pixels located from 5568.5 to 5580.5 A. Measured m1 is 12.21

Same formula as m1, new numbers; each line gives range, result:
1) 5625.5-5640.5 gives 11.3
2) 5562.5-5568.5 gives 11.54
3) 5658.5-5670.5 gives 11.68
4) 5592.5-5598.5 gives 11.53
